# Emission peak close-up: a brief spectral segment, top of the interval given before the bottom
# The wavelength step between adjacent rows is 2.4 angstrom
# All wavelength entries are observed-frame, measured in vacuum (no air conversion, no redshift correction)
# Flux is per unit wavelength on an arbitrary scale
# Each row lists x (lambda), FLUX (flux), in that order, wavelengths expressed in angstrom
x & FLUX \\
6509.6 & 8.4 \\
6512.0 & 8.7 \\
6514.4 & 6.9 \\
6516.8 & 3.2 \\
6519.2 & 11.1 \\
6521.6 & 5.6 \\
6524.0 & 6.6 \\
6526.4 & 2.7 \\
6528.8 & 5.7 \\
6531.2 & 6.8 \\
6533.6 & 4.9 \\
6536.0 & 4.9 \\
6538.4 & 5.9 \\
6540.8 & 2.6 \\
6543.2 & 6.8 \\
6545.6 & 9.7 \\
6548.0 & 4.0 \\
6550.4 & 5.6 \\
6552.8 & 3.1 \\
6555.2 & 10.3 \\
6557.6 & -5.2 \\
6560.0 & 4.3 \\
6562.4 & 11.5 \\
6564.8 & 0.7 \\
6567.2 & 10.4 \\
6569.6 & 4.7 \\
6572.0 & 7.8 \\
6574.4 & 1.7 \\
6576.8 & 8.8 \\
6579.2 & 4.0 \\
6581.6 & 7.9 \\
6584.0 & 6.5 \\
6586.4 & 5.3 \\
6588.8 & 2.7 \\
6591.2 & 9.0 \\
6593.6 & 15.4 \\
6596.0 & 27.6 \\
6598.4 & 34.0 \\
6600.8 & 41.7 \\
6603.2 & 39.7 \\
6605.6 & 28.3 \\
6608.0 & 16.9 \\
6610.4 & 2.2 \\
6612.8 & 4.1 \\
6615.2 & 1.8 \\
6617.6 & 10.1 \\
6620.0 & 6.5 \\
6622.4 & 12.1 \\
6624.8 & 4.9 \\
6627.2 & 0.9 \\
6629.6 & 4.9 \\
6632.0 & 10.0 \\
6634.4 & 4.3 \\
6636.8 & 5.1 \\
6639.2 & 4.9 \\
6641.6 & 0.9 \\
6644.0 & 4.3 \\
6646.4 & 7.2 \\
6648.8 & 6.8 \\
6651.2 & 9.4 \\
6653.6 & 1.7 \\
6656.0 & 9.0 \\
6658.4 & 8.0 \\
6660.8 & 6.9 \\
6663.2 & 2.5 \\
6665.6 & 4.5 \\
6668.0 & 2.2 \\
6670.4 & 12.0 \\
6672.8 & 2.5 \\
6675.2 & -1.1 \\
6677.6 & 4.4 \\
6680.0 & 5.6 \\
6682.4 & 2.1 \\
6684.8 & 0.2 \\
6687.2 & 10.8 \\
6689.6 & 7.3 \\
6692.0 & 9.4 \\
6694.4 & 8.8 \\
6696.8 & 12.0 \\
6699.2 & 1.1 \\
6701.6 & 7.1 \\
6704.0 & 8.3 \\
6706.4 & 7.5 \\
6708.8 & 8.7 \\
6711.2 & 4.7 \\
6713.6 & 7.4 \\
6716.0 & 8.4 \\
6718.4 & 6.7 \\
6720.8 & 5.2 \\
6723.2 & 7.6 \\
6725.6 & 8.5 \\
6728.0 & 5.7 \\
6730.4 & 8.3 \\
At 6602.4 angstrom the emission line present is [O II]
